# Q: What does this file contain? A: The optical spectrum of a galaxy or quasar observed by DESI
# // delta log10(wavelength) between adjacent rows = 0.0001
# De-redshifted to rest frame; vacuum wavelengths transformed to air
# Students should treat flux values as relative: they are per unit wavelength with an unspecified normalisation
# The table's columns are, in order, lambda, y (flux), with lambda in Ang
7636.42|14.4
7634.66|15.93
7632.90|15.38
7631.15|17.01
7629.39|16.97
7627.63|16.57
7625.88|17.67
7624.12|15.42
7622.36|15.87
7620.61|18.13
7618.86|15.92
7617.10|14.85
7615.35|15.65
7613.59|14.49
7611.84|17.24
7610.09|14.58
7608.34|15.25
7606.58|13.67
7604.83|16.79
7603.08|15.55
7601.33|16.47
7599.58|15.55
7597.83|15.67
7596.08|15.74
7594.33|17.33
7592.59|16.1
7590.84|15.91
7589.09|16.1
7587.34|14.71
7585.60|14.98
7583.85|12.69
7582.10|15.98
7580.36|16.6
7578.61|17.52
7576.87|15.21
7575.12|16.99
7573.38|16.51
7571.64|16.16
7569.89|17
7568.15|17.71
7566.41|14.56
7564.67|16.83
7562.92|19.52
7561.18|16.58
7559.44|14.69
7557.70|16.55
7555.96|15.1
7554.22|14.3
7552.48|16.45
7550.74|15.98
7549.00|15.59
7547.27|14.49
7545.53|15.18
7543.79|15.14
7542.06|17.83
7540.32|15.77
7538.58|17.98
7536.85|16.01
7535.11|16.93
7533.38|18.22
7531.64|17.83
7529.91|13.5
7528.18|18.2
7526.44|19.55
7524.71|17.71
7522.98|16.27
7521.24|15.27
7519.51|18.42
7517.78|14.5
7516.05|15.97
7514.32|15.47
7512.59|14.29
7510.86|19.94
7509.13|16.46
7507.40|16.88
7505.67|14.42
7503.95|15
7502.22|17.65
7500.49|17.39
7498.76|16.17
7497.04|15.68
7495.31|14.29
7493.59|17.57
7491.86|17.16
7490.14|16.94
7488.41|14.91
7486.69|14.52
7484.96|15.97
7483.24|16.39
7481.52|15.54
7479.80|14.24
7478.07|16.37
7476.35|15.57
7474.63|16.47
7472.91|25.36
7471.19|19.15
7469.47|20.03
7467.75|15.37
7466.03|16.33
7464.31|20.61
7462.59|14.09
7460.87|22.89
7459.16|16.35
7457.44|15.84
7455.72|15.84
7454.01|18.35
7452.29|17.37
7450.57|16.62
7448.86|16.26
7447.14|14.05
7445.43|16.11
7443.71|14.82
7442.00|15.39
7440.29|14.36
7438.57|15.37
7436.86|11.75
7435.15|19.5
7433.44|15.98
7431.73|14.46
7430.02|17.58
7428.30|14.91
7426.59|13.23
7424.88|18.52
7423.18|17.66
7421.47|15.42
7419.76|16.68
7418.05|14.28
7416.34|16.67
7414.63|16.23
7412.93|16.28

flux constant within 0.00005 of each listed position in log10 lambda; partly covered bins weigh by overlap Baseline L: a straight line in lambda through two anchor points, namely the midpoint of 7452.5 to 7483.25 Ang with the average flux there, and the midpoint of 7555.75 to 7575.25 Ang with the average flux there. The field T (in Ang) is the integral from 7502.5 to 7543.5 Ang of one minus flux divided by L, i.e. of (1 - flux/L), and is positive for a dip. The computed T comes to 0.8 Ang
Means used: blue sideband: 17.5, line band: 16.6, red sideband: 16.5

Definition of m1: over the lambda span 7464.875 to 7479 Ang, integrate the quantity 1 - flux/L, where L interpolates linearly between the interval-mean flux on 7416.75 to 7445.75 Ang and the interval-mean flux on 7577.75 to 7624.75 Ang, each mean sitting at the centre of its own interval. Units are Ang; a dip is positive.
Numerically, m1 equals -2.2 Ang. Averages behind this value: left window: 15.7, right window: 15.7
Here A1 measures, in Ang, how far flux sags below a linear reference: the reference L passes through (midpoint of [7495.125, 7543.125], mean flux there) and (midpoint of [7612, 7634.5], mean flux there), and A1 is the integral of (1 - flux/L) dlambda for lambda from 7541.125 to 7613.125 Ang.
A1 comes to 2.0 Ang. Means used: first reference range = 16.6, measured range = 15.9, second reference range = 16.2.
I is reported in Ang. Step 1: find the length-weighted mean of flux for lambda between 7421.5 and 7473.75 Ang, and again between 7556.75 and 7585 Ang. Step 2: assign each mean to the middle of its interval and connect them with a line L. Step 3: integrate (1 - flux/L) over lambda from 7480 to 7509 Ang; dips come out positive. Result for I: 1.0 Ang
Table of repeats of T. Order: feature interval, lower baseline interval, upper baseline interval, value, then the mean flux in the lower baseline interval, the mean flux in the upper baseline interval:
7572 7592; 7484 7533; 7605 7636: 0.39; 16.4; 15.9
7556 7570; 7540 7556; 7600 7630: -0.80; 15.6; 15.9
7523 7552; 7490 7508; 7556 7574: -0.33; 16.3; 16.5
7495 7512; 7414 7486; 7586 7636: -0.11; 16.5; 15.9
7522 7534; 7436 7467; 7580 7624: -1.01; 16.2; 15.7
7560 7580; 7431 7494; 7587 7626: -0.90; 16.6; 15.8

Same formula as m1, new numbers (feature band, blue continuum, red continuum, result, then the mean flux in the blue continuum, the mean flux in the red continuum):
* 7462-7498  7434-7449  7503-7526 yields -2.3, 15.3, 16.3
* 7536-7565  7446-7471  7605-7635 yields 0.7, 17.2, 15.9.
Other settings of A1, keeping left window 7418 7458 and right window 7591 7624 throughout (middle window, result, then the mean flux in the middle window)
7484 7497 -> 0.0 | 15.9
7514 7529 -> -1.0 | 16.9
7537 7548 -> -0.2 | 16.1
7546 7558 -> 0.3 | 15.4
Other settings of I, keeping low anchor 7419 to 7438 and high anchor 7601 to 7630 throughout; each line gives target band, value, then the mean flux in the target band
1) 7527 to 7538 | -0.7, 16.9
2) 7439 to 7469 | -1.1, 16.5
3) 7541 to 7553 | 0.1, 15.8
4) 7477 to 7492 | 0.2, 15.7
